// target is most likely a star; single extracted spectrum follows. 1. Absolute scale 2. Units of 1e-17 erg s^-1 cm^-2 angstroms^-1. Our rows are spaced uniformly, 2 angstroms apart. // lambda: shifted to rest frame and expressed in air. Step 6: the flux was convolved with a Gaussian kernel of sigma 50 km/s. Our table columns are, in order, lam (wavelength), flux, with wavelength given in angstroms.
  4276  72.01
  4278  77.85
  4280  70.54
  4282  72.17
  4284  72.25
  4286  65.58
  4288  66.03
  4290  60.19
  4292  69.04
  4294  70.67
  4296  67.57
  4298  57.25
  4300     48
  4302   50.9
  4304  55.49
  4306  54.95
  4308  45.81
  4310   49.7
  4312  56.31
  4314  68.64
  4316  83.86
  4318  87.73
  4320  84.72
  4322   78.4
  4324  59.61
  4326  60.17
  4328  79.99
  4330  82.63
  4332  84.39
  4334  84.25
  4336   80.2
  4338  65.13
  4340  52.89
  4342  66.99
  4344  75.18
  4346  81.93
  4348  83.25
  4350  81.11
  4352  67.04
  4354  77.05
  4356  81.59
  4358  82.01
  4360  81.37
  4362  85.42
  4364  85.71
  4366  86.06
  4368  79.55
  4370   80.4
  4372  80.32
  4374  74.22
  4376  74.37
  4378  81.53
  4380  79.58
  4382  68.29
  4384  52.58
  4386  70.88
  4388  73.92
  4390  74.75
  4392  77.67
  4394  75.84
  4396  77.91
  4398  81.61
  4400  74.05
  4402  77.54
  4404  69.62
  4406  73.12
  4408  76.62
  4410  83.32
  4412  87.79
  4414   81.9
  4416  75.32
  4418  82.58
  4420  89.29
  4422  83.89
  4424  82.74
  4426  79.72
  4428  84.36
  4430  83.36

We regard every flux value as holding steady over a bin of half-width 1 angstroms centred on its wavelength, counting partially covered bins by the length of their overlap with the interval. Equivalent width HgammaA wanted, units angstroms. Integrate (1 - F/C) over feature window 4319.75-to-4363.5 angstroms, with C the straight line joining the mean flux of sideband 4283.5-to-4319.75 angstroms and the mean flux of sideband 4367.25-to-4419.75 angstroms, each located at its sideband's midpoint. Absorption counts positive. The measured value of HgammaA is -4.5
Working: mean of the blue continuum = 63.1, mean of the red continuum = 76.5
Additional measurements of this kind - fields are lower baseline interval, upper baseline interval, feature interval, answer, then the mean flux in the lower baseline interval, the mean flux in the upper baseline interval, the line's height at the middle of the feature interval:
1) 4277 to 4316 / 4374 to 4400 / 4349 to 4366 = -2.4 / 62.6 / 74.1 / 70.3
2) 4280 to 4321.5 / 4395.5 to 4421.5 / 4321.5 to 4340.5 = -1.2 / 64.7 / 79.4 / 68.8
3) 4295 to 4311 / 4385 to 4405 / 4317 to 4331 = -4.2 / 53.7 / 75.4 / 58.7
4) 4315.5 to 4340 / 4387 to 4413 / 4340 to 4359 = 0.2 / 76.5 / 77.2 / 76.7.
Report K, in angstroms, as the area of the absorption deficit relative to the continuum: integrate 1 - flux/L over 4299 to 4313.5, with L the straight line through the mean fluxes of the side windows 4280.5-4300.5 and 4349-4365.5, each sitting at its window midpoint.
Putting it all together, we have 3.5 angstroms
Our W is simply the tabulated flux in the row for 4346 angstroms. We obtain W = 81.93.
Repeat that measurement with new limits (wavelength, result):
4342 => 66.99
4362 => 85.42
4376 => 74.37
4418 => 82.58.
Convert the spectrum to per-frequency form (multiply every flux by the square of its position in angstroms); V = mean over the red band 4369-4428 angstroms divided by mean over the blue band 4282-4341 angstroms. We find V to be 1.20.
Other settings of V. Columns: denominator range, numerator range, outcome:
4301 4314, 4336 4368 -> 1.47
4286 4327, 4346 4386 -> 1.25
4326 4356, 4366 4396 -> 1.01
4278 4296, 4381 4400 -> 1.11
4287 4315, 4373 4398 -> 1.31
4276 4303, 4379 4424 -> 1.24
